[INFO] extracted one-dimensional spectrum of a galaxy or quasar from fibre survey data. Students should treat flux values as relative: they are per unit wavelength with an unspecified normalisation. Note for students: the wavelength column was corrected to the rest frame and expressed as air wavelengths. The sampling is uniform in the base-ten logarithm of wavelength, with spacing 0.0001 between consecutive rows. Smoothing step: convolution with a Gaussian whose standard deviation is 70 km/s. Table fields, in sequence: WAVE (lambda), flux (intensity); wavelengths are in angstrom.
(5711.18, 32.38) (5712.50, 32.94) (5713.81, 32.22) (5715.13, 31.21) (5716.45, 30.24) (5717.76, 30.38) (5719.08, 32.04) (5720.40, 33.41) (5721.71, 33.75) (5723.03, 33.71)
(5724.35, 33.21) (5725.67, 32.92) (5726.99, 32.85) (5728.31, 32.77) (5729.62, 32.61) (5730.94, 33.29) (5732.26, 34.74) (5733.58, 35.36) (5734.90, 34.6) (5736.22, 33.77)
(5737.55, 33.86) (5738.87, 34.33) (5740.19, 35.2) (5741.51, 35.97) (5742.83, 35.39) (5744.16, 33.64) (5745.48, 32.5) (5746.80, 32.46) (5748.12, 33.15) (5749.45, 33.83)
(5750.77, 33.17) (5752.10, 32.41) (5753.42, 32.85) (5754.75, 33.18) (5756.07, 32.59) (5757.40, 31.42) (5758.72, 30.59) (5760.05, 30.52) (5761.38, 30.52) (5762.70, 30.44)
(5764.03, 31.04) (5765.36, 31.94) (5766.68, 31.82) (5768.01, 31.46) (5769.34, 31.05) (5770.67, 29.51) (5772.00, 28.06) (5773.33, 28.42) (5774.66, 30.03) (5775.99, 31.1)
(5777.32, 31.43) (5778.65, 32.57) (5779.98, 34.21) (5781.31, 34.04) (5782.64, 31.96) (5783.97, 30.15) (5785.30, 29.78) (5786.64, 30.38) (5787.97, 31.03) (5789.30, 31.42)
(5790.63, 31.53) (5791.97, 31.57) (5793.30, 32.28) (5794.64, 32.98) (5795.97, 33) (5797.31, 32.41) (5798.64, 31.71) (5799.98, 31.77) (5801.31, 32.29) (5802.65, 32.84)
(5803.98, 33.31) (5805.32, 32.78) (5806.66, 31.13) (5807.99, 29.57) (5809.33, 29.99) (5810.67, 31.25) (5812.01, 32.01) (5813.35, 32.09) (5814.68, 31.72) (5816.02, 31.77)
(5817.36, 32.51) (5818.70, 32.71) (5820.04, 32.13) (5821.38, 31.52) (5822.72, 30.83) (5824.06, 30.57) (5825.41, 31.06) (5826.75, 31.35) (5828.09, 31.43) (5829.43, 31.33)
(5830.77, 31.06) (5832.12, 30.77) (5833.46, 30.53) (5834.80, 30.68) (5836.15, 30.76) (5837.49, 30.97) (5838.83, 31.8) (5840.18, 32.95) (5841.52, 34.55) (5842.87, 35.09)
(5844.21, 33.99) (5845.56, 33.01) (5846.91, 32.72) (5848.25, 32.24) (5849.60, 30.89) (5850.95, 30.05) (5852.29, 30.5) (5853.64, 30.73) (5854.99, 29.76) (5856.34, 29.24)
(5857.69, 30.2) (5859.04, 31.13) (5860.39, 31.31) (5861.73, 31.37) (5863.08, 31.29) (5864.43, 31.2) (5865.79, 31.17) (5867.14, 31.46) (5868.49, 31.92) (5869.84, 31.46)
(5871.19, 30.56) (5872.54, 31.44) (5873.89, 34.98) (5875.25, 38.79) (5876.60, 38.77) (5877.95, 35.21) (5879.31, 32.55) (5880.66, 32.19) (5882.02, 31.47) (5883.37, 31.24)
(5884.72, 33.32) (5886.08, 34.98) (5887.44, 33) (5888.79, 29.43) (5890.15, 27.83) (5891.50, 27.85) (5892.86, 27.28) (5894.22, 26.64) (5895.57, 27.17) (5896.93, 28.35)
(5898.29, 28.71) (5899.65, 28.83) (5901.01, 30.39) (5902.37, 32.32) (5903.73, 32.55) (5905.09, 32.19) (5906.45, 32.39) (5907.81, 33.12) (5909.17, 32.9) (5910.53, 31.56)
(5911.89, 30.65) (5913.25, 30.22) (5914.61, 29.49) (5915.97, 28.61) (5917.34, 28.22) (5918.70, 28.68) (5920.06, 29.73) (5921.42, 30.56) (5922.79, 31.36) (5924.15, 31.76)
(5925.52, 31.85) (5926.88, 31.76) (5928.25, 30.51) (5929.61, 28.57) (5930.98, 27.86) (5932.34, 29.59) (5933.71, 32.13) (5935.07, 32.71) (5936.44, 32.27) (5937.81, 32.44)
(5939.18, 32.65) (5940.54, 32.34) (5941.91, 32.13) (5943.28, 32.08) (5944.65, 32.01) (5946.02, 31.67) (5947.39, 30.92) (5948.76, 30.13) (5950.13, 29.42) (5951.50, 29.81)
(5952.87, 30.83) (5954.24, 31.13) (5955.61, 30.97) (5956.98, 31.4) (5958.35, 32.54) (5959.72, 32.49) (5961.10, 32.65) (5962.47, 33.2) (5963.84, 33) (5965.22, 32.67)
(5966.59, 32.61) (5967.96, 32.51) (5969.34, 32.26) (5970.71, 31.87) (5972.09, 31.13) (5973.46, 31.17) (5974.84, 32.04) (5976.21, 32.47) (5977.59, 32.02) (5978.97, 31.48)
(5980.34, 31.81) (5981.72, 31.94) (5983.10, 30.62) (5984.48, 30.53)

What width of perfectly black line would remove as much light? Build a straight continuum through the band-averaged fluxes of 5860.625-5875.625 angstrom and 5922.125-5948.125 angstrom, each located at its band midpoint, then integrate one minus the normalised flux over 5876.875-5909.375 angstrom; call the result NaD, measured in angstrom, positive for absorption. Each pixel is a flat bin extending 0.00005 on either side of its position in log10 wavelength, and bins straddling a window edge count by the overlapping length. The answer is 0.92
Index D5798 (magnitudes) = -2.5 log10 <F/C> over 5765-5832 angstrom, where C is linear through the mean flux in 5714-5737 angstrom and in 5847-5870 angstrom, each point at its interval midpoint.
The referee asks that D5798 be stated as 0.01 mag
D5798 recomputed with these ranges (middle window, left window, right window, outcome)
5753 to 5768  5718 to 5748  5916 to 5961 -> 0.06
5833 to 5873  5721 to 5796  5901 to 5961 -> 0.01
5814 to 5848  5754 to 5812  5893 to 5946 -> -0.03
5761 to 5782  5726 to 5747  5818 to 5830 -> 0.06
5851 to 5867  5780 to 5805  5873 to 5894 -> 0.06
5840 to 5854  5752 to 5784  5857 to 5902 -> -0.04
